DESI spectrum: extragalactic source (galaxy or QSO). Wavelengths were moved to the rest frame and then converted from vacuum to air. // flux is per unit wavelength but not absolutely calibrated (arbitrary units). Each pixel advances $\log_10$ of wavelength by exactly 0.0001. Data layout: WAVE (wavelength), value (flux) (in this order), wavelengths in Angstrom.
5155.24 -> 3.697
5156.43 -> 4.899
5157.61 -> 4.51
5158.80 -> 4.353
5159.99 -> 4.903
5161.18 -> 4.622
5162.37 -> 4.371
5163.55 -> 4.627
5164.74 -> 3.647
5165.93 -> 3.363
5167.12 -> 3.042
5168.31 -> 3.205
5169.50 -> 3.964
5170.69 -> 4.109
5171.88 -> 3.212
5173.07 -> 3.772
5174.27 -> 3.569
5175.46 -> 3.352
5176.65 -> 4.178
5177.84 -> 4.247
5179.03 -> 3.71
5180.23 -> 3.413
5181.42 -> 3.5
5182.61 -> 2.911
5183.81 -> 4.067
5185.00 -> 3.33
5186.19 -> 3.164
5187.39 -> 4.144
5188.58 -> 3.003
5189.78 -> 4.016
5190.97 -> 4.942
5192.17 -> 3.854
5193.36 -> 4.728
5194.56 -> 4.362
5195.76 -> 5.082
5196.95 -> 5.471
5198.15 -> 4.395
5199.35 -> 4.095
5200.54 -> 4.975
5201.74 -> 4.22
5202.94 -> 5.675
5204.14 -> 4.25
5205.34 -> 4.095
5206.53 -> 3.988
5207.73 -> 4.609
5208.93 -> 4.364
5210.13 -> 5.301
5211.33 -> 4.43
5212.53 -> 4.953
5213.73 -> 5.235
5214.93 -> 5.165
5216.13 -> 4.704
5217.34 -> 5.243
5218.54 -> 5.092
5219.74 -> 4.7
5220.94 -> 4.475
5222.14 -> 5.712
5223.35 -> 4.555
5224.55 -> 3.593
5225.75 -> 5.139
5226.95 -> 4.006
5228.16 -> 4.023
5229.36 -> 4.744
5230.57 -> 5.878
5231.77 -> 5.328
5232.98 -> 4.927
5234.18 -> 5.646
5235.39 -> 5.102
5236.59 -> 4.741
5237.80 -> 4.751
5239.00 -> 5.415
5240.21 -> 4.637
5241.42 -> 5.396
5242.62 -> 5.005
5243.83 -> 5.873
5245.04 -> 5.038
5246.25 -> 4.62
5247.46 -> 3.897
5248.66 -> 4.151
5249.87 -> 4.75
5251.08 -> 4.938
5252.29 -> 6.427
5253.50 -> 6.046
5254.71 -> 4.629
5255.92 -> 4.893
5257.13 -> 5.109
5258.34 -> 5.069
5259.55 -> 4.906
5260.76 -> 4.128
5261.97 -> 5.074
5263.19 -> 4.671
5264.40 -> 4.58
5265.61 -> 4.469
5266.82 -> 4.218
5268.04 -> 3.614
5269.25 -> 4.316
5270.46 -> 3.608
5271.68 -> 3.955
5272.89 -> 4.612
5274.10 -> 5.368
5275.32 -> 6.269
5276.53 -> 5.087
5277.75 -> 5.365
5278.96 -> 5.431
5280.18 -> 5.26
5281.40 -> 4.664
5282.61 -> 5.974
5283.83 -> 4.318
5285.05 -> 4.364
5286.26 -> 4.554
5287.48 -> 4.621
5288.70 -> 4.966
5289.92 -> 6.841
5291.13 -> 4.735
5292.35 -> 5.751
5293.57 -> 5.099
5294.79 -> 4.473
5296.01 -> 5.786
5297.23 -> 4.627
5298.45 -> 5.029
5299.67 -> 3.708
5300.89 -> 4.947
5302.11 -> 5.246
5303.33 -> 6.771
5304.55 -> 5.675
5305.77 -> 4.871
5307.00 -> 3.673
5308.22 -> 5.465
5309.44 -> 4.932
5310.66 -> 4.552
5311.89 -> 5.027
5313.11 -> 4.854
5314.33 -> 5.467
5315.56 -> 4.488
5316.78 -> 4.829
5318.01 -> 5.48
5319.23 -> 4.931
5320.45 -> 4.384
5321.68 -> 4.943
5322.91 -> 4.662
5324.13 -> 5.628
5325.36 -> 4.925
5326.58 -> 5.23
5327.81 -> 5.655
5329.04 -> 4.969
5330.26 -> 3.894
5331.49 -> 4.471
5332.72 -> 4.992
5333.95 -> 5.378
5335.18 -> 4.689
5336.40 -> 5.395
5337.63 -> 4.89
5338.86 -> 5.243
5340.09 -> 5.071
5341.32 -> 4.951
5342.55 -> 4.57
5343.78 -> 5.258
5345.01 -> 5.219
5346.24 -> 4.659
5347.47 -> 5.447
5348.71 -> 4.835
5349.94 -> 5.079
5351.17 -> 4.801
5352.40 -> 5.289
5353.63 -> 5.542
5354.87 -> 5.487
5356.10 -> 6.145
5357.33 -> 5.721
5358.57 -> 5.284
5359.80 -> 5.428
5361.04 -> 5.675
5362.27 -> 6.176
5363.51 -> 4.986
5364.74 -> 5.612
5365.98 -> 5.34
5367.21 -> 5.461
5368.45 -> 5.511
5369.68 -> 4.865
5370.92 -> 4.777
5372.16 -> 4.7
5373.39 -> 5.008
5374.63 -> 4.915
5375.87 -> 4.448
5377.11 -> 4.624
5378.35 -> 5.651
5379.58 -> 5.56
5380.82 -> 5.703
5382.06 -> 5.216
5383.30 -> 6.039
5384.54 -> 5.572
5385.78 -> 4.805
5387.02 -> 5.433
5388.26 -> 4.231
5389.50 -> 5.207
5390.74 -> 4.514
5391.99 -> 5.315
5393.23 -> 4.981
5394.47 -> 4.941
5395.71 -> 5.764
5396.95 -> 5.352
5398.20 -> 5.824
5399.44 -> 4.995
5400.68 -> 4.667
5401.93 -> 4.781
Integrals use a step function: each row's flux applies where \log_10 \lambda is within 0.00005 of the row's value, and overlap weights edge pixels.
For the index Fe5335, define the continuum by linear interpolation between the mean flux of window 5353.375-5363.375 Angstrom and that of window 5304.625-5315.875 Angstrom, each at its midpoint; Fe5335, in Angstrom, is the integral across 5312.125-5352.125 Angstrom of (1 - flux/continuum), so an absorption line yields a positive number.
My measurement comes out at 1.78 Angstrom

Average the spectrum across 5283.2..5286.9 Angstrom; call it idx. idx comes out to 4.42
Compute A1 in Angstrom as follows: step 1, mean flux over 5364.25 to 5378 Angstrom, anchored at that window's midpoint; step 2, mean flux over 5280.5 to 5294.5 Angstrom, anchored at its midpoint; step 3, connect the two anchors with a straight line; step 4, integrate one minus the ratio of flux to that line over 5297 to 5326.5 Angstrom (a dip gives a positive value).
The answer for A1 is 0.50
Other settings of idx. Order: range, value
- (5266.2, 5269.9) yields 4.05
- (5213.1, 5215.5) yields 5.2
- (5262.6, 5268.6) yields 4.31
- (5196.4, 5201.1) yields 4.73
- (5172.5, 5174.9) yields 3.65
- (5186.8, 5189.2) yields 3.57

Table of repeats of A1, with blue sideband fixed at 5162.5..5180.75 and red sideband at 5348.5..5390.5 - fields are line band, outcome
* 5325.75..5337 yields 0.0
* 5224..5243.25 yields -3.2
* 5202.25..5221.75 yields -3.6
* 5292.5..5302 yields -0.4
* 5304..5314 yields -0.2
